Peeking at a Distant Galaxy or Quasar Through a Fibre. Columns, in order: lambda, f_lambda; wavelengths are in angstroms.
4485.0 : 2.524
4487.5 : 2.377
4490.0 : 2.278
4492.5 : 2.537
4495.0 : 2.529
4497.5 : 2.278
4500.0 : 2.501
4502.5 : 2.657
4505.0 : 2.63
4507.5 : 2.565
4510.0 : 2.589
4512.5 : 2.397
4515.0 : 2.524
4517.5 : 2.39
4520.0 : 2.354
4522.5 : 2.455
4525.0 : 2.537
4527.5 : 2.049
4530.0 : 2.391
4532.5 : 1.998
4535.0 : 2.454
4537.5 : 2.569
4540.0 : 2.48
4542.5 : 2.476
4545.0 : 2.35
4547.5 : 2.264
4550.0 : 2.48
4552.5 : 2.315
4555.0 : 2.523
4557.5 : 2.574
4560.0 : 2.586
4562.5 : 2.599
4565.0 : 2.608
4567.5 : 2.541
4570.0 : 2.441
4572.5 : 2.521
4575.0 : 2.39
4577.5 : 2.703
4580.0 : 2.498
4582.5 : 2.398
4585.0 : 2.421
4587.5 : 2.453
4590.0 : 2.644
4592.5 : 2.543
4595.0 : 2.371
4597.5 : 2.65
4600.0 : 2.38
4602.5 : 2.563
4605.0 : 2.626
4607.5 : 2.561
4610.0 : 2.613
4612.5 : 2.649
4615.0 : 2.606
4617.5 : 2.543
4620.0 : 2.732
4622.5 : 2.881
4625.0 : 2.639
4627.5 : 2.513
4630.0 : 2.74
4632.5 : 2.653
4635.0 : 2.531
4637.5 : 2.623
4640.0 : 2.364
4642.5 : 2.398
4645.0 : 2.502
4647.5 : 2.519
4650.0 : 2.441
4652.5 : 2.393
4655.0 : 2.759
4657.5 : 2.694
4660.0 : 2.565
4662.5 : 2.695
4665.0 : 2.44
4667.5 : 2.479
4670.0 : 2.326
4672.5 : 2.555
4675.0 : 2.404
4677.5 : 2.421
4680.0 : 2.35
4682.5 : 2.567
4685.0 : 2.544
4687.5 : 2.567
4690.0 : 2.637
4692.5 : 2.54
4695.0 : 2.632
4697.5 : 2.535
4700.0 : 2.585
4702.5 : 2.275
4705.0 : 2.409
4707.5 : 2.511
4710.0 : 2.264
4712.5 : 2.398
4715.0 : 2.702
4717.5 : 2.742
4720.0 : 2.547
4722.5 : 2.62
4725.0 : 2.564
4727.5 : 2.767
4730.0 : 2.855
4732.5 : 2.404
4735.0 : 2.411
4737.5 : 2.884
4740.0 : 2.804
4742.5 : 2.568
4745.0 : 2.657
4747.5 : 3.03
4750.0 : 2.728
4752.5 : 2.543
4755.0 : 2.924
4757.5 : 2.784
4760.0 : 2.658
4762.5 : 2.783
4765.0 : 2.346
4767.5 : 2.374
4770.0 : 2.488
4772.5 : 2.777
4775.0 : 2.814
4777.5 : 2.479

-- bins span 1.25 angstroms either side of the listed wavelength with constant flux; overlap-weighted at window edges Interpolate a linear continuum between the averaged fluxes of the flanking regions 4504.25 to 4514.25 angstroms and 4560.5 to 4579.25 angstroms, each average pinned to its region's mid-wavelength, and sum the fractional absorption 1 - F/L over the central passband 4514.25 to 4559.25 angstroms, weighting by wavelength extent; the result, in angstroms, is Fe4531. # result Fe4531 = 2.5 angstroms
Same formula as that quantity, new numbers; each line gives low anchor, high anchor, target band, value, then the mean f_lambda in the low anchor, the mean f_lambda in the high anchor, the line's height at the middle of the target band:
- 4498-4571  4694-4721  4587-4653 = -2.2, 2.46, 2.51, 2.48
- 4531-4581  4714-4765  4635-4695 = 2.0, 2.47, 2.69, 2.6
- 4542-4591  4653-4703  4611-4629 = -1.0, 2.49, 2.53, 2.51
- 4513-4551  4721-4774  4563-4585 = -0.6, 2.38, 2.67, 2.44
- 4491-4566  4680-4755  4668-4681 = 0.8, 2.45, 2.6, 2.56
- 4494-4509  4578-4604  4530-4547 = 0.9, 2.53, 2.5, 2.52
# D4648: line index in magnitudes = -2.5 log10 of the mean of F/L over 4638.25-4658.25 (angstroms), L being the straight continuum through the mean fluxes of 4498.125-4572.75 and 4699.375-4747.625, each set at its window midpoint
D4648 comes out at 0.01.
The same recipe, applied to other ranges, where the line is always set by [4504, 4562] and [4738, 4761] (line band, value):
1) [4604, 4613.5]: -0.03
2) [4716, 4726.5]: 0.03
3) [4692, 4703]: 0.06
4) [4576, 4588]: 0.00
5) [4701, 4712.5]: 0.13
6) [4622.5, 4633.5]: -0.04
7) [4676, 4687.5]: 0.07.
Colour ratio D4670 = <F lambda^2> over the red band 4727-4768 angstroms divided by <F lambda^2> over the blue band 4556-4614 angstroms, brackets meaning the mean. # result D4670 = 1.13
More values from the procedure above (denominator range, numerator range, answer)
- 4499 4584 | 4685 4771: 1.15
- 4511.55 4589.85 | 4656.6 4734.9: 1.10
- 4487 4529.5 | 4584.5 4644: 1.10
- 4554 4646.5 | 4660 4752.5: 1.05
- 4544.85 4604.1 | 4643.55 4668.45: 1.06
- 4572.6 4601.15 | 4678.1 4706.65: 1.05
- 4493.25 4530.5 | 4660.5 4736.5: 1.11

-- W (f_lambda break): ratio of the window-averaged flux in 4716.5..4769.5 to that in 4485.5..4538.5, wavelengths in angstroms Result 1.1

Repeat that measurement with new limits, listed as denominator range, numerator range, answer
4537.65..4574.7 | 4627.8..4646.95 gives 1.02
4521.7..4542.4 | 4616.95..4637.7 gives 1.12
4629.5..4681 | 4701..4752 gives 1.04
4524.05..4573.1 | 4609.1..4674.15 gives 1.05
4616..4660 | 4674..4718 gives 0.97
